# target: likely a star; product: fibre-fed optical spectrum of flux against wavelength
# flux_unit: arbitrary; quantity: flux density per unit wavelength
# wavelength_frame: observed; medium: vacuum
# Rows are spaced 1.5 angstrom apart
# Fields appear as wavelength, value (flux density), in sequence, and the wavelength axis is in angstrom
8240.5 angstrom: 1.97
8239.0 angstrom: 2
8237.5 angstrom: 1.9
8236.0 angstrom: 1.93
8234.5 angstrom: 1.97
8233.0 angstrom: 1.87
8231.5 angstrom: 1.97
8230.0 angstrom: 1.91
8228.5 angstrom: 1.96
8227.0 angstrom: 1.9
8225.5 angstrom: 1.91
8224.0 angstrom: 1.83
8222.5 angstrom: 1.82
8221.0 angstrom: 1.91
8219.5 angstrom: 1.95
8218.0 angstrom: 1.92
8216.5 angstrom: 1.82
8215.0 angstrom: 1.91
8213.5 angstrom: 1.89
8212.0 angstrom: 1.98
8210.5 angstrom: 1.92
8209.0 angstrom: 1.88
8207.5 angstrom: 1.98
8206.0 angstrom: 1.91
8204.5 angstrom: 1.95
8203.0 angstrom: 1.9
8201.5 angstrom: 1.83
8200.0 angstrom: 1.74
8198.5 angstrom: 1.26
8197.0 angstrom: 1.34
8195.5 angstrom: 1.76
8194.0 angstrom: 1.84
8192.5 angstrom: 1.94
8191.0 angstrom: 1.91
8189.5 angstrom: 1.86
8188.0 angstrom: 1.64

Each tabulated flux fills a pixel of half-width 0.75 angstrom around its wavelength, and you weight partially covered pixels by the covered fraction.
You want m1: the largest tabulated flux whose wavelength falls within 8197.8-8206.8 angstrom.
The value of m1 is 1.95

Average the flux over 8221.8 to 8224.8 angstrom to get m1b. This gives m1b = 1.83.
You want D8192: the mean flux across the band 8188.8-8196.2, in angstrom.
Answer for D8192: 1.86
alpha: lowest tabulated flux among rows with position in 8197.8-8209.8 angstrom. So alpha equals 1.26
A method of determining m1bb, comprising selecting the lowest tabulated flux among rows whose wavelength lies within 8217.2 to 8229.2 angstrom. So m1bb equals 1.82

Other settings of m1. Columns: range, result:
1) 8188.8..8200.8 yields 1.94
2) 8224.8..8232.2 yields 1.97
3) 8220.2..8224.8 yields 1.91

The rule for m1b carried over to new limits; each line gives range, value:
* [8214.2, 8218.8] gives 1.88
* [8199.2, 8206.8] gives 1.86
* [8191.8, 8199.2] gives 1.63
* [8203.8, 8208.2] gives 1.95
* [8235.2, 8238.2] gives 1.92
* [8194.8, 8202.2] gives 1.58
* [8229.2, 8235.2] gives 1.93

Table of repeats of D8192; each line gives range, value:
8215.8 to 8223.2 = 1.88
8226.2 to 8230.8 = 1.92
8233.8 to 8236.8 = 1.95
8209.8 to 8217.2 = 1.9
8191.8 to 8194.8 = 1.89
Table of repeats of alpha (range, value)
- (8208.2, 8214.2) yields 1.88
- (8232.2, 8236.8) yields 1.87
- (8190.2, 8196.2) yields 1.76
